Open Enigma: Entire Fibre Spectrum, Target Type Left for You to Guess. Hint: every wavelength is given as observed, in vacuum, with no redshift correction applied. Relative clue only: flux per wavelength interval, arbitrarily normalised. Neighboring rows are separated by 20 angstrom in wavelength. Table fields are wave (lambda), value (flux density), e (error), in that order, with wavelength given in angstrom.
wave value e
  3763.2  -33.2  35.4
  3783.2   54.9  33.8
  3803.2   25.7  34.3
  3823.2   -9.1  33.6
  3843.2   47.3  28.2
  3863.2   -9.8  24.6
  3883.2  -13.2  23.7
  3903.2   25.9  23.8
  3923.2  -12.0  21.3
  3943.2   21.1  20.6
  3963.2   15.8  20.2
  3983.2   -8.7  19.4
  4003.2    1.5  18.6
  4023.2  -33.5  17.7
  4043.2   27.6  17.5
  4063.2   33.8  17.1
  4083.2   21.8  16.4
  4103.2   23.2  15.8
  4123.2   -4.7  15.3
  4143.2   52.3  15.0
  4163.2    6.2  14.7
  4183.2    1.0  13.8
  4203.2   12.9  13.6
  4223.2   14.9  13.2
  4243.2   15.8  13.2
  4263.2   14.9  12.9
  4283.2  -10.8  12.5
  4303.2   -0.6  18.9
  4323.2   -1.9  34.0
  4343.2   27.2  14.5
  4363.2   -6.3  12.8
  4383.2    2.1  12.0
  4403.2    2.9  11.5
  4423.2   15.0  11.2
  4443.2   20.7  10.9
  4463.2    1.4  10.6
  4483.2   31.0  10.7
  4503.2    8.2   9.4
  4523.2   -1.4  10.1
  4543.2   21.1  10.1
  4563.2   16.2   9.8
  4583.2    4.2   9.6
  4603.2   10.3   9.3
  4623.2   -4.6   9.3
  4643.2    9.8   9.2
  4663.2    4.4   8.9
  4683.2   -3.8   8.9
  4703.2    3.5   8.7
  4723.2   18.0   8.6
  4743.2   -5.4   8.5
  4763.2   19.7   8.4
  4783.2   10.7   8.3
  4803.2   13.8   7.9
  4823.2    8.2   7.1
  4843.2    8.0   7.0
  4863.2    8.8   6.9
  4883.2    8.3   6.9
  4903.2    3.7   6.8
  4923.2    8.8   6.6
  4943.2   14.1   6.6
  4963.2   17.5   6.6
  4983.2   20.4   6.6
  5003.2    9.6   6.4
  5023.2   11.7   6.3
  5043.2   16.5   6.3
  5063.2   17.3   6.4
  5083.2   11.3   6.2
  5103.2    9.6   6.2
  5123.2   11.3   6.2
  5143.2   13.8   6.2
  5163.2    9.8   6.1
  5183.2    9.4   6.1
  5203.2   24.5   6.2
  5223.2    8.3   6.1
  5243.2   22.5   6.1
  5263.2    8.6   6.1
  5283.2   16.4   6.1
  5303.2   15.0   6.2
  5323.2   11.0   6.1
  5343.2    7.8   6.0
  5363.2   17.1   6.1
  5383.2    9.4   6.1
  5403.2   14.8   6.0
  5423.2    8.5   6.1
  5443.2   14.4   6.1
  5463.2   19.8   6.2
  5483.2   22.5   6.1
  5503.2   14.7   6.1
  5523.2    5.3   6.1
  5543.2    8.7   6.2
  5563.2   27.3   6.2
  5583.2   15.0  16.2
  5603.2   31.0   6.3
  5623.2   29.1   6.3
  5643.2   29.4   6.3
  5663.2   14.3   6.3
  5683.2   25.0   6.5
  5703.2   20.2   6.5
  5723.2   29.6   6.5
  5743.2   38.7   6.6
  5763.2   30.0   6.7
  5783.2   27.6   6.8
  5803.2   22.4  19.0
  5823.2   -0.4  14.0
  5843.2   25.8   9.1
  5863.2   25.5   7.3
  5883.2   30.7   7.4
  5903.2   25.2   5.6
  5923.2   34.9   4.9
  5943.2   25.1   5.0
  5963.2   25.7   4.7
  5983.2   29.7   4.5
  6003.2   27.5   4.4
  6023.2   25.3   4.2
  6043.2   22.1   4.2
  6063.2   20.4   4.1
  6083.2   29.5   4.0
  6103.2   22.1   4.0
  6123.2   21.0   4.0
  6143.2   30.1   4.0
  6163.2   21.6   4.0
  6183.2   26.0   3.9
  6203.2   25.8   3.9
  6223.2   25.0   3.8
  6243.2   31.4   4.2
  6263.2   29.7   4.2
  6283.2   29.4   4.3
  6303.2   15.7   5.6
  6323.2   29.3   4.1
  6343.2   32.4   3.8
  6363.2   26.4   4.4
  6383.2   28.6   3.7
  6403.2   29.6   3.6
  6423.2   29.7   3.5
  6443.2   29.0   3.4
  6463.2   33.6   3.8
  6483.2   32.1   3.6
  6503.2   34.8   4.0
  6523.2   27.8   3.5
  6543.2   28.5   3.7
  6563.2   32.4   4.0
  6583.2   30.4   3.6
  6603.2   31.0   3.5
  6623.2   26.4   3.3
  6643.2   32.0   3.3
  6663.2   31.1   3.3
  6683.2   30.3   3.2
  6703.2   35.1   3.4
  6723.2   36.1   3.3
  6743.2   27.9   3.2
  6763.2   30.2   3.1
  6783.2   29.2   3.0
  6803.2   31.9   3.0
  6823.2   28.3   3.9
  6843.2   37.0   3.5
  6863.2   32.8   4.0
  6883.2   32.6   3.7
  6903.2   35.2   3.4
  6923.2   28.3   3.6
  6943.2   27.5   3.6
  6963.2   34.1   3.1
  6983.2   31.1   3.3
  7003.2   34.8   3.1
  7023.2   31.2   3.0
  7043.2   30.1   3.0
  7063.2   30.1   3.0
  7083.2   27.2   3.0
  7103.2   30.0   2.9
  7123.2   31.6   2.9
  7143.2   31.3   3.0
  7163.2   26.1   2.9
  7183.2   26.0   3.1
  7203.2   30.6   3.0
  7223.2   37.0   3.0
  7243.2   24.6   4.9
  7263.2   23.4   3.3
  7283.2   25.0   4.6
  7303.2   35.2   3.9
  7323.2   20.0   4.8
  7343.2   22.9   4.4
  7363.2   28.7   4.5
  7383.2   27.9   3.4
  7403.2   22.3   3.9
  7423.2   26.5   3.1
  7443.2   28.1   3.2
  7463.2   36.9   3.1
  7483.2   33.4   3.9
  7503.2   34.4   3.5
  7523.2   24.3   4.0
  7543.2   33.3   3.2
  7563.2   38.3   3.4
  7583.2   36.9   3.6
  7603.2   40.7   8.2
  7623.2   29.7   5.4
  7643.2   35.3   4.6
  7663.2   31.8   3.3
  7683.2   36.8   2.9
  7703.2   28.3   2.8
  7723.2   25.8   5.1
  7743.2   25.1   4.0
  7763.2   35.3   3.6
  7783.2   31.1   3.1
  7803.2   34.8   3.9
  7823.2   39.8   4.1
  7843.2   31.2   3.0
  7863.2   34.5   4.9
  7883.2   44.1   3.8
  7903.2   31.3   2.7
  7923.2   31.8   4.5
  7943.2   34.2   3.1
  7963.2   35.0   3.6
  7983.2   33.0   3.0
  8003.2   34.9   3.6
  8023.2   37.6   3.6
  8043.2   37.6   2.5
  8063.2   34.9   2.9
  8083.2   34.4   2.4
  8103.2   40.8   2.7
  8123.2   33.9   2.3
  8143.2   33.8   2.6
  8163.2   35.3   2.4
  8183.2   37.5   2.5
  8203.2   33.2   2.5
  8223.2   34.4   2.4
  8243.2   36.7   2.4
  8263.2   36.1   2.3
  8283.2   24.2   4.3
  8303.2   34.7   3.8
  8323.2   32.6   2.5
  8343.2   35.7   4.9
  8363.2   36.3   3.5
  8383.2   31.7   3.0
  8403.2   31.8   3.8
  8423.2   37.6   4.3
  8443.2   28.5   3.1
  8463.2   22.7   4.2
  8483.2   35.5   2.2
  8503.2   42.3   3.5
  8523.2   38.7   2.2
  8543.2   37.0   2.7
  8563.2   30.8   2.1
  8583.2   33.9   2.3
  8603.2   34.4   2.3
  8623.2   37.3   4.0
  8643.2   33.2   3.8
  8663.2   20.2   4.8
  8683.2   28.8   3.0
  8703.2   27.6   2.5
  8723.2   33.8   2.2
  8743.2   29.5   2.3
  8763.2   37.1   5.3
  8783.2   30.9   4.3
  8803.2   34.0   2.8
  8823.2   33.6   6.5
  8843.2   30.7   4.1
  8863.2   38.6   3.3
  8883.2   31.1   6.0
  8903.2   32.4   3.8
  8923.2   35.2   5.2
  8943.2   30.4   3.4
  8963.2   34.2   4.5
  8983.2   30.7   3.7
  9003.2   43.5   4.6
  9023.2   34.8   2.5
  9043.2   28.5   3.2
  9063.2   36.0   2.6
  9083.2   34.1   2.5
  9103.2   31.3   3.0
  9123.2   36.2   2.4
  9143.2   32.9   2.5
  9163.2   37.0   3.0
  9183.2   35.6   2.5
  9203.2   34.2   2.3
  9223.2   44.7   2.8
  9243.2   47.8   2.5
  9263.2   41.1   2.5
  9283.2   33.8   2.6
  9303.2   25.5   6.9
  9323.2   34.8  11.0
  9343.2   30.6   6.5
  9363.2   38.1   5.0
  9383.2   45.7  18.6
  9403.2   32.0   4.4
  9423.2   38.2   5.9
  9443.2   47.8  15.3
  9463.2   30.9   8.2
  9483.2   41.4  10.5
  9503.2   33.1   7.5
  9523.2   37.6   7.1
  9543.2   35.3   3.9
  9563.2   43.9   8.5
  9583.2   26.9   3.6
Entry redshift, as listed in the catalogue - 0.407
